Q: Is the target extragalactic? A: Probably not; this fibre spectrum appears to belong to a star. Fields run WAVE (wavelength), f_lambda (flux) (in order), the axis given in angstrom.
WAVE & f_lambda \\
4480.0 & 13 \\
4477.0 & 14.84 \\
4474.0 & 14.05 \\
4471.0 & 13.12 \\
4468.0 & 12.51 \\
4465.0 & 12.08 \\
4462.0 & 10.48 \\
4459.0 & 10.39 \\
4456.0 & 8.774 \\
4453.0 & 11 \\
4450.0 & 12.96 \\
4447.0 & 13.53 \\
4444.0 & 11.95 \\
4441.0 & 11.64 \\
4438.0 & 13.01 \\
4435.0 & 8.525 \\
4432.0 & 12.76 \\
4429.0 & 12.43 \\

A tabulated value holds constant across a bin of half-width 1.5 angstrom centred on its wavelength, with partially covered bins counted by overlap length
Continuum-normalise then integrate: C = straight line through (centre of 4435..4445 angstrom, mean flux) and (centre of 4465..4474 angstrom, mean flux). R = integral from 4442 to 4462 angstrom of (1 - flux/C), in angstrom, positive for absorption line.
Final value 1.3 angstrom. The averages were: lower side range 11.7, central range 11.4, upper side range 12.9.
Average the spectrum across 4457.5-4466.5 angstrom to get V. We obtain 11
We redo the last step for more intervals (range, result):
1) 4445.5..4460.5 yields 11.3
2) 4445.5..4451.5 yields 13.2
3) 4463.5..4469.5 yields 12.3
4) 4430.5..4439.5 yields 11.4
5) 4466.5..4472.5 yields 12.8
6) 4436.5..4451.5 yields 12.6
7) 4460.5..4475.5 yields 12.4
